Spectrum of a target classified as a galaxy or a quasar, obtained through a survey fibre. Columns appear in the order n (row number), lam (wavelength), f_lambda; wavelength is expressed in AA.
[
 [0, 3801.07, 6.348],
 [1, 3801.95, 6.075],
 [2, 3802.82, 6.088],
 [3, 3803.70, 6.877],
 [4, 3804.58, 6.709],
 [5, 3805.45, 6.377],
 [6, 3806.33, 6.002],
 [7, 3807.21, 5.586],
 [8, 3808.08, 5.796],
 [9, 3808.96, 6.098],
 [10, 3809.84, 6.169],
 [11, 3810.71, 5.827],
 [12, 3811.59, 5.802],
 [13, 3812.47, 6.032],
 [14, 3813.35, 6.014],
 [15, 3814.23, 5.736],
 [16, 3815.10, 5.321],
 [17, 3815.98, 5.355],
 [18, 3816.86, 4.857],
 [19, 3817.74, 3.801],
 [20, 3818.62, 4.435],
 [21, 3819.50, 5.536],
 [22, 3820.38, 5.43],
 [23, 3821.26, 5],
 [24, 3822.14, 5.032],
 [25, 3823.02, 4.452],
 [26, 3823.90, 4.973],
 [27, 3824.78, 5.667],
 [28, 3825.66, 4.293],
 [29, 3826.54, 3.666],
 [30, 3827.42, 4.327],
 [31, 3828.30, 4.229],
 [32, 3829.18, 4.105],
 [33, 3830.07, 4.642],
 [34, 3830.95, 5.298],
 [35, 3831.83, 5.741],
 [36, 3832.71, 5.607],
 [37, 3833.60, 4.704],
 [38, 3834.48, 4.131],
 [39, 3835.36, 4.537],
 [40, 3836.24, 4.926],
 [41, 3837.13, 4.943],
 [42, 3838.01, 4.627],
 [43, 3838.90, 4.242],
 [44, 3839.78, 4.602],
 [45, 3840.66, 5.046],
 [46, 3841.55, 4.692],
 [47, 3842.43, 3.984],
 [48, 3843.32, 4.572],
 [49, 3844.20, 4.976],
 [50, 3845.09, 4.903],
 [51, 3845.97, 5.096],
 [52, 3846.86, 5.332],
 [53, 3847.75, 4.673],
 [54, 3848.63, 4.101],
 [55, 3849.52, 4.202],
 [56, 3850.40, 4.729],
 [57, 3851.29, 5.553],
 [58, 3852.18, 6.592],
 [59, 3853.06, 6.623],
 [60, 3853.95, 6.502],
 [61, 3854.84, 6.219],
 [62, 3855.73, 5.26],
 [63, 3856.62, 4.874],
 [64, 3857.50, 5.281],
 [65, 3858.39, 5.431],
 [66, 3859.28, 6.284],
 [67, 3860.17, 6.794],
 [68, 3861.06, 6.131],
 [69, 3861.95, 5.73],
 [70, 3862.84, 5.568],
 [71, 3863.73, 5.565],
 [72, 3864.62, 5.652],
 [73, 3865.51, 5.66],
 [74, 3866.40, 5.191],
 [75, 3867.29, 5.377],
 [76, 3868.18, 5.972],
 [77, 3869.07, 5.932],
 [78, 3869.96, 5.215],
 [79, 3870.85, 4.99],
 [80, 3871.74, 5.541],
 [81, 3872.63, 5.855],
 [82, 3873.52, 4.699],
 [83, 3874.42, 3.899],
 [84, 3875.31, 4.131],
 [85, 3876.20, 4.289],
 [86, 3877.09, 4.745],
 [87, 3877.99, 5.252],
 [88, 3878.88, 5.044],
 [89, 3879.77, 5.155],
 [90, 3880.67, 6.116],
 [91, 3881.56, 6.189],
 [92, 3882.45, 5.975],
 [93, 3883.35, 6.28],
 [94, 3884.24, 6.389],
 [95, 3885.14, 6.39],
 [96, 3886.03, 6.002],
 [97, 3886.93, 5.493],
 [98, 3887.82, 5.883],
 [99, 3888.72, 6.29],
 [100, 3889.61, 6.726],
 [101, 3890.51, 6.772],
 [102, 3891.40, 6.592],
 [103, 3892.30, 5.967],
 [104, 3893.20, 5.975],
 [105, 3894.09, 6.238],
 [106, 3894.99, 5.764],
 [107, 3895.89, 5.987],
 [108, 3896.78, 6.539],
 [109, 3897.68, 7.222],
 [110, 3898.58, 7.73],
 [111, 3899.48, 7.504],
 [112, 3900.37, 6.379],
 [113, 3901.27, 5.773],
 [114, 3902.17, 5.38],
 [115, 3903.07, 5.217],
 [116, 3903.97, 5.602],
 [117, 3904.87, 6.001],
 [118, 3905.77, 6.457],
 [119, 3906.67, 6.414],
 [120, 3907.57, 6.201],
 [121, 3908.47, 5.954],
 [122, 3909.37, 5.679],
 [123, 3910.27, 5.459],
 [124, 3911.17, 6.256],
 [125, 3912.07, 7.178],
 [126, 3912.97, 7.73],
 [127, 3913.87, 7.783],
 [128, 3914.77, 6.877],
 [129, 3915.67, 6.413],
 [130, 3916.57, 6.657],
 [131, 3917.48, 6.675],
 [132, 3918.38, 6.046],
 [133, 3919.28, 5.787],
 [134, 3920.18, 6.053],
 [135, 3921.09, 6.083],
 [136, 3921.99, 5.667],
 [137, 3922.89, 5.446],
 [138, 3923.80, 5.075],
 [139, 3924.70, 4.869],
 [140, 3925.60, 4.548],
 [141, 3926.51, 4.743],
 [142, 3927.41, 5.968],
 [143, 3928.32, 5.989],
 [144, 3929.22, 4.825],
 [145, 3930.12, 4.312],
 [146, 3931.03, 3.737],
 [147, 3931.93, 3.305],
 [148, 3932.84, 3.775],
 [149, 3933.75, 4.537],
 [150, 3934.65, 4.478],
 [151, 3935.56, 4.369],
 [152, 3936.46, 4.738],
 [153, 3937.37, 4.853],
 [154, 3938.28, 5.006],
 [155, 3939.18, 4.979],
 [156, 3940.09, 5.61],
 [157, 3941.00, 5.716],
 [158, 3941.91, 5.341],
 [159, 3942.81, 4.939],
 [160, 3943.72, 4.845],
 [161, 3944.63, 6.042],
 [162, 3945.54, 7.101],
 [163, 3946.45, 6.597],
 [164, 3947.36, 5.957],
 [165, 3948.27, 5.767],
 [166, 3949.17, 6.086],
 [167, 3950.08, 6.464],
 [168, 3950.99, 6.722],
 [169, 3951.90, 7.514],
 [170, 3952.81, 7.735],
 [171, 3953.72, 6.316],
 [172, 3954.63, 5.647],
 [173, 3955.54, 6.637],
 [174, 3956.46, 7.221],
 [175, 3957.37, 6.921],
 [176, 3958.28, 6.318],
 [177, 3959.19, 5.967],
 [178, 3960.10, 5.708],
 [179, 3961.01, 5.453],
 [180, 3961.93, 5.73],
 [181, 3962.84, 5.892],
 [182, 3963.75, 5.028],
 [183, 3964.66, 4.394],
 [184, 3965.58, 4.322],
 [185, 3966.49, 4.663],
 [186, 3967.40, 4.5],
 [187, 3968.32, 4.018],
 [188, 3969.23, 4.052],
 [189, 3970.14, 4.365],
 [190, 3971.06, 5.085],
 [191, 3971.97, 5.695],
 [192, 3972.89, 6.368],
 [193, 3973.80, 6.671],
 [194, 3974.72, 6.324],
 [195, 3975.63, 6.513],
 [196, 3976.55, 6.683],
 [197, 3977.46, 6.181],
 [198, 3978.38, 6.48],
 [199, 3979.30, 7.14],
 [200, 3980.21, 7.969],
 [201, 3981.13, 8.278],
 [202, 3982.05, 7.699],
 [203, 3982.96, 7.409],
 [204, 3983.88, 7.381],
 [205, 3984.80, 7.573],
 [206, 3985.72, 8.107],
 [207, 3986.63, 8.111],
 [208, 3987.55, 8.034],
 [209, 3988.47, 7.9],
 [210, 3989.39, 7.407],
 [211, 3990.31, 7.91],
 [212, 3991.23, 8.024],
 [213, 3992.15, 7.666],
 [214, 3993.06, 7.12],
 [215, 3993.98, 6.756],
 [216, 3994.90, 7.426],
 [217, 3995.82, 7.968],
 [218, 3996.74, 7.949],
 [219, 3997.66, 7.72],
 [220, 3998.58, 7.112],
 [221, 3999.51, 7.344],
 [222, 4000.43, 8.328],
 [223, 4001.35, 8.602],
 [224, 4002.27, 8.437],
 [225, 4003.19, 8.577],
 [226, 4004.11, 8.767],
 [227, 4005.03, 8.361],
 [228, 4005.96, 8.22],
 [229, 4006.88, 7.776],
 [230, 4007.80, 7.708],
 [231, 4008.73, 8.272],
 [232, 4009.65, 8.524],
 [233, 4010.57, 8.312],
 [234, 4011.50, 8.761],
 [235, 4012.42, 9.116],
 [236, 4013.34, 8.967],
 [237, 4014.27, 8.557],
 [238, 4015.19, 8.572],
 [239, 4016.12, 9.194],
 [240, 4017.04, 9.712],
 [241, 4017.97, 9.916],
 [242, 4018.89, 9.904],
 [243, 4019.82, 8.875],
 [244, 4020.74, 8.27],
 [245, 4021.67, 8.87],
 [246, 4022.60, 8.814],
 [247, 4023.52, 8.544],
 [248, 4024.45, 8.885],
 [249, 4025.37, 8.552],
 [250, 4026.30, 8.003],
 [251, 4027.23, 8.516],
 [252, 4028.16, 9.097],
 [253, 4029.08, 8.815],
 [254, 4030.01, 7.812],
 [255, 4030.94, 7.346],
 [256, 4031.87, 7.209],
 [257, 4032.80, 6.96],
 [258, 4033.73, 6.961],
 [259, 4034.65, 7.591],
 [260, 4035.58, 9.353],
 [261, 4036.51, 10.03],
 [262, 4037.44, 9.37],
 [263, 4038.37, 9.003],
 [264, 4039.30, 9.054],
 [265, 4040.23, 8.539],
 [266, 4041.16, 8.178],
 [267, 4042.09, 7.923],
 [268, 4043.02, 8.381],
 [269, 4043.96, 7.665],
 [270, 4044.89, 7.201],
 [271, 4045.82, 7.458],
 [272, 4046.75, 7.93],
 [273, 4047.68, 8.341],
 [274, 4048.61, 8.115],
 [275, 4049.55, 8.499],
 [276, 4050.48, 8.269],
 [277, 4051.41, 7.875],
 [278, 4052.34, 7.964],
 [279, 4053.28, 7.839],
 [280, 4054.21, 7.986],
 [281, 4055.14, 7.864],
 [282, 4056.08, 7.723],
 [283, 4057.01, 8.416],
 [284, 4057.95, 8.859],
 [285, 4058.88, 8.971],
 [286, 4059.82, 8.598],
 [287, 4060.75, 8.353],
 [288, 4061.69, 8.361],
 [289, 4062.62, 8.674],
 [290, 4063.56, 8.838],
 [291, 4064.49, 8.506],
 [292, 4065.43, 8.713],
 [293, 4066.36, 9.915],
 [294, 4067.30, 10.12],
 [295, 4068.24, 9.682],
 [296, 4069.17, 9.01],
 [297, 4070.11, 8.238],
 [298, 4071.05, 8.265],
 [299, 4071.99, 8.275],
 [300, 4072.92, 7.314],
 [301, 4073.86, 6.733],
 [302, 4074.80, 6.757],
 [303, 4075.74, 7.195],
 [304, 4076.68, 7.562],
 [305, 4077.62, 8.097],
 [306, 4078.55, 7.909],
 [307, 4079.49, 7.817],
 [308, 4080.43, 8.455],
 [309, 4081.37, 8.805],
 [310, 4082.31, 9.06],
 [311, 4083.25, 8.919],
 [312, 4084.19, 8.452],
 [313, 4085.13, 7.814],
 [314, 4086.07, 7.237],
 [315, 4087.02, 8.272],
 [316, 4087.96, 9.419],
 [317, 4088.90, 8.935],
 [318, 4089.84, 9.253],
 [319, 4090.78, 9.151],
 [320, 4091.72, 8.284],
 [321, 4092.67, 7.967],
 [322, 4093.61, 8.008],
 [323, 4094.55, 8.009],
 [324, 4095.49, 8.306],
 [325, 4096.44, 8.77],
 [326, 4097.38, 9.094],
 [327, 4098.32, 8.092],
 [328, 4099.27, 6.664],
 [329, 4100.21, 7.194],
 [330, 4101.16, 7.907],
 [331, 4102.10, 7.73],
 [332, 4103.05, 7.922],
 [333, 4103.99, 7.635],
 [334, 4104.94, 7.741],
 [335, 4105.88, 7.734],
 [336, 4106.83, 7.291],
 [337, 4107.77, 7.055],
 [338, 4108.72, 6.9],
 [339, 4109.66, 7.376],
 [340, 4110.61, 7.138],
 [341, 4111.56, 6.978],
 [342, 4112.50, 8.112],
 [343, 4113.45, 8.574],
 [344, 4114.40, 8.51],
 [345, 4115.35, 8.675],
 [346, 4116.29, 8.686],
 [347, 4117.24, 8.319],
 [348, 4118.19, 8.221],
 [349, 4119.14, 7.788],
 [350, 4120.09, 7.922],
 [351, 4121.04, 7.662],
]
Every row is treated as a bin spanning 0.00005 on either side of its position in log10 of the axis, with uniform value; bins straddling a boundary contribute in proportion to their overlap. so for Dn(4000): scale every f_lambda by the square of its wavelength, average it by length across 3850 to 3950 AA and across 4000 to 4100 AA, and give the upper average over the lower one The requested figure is 1.58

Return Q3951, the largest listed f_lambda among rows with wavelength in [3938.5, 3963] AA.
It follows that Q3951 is 7.735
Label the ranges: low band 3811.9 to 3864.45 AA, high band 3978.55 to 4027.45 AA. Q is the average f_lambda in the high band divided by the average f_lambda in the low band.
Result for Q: 1.6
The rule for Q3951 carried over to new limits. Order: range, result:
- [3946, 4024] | 9.916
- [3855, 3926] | 7.783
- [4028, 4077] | 10.12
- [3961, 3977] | 6.683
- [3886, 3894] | 6.772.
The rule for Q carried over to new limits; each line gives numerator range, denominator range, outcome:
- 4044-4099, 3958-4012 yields 1.19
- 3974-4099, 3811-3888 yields 1.57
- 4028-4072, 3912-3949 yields 1.52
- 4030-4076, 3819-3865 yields 1.62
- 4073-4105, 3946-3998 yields 1.23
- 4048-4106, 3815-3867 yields 1.63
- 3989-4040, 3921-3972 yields 1.55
